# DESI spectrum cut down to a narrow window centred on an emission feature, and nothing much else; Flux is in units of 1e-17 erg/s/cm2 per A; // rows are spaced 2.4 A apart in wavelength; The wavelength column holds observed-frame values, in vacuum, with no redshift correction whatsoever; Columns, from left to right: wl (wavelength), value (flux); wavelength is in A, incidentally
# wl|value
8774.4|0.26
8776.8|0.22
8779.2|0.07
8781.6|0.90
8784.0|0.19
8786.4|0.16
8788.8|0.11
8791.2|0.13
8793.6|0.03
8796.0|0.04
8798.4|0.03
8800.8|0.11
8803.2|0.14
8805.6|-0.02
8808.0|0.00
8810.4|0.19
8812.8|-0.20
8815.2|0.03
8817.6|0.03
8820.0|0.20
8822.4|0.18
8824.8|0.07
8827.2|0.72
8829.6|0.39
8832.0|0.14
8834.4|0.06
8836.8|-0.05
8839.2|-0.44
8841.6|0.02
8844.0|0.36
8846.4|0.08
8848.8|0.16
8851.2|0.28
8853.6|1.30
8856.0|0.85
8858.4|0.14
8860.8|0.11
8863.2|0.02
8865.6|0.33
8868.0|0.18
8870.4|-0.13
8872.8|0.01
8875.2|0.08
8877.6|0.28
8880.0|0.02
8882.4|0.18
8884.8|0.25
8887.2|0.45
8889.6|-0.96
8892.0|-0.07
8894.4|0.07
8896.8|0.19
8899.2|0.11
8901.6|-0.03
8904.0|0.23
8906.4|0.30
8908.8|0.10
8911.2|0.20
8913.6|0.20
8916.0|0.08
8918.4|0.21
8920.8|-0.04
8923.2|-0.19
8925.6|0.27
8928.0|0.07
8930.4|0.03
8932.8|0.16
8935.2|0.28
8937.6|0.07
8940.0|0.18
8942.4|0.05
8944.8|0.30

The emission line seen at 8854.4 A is H-beta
